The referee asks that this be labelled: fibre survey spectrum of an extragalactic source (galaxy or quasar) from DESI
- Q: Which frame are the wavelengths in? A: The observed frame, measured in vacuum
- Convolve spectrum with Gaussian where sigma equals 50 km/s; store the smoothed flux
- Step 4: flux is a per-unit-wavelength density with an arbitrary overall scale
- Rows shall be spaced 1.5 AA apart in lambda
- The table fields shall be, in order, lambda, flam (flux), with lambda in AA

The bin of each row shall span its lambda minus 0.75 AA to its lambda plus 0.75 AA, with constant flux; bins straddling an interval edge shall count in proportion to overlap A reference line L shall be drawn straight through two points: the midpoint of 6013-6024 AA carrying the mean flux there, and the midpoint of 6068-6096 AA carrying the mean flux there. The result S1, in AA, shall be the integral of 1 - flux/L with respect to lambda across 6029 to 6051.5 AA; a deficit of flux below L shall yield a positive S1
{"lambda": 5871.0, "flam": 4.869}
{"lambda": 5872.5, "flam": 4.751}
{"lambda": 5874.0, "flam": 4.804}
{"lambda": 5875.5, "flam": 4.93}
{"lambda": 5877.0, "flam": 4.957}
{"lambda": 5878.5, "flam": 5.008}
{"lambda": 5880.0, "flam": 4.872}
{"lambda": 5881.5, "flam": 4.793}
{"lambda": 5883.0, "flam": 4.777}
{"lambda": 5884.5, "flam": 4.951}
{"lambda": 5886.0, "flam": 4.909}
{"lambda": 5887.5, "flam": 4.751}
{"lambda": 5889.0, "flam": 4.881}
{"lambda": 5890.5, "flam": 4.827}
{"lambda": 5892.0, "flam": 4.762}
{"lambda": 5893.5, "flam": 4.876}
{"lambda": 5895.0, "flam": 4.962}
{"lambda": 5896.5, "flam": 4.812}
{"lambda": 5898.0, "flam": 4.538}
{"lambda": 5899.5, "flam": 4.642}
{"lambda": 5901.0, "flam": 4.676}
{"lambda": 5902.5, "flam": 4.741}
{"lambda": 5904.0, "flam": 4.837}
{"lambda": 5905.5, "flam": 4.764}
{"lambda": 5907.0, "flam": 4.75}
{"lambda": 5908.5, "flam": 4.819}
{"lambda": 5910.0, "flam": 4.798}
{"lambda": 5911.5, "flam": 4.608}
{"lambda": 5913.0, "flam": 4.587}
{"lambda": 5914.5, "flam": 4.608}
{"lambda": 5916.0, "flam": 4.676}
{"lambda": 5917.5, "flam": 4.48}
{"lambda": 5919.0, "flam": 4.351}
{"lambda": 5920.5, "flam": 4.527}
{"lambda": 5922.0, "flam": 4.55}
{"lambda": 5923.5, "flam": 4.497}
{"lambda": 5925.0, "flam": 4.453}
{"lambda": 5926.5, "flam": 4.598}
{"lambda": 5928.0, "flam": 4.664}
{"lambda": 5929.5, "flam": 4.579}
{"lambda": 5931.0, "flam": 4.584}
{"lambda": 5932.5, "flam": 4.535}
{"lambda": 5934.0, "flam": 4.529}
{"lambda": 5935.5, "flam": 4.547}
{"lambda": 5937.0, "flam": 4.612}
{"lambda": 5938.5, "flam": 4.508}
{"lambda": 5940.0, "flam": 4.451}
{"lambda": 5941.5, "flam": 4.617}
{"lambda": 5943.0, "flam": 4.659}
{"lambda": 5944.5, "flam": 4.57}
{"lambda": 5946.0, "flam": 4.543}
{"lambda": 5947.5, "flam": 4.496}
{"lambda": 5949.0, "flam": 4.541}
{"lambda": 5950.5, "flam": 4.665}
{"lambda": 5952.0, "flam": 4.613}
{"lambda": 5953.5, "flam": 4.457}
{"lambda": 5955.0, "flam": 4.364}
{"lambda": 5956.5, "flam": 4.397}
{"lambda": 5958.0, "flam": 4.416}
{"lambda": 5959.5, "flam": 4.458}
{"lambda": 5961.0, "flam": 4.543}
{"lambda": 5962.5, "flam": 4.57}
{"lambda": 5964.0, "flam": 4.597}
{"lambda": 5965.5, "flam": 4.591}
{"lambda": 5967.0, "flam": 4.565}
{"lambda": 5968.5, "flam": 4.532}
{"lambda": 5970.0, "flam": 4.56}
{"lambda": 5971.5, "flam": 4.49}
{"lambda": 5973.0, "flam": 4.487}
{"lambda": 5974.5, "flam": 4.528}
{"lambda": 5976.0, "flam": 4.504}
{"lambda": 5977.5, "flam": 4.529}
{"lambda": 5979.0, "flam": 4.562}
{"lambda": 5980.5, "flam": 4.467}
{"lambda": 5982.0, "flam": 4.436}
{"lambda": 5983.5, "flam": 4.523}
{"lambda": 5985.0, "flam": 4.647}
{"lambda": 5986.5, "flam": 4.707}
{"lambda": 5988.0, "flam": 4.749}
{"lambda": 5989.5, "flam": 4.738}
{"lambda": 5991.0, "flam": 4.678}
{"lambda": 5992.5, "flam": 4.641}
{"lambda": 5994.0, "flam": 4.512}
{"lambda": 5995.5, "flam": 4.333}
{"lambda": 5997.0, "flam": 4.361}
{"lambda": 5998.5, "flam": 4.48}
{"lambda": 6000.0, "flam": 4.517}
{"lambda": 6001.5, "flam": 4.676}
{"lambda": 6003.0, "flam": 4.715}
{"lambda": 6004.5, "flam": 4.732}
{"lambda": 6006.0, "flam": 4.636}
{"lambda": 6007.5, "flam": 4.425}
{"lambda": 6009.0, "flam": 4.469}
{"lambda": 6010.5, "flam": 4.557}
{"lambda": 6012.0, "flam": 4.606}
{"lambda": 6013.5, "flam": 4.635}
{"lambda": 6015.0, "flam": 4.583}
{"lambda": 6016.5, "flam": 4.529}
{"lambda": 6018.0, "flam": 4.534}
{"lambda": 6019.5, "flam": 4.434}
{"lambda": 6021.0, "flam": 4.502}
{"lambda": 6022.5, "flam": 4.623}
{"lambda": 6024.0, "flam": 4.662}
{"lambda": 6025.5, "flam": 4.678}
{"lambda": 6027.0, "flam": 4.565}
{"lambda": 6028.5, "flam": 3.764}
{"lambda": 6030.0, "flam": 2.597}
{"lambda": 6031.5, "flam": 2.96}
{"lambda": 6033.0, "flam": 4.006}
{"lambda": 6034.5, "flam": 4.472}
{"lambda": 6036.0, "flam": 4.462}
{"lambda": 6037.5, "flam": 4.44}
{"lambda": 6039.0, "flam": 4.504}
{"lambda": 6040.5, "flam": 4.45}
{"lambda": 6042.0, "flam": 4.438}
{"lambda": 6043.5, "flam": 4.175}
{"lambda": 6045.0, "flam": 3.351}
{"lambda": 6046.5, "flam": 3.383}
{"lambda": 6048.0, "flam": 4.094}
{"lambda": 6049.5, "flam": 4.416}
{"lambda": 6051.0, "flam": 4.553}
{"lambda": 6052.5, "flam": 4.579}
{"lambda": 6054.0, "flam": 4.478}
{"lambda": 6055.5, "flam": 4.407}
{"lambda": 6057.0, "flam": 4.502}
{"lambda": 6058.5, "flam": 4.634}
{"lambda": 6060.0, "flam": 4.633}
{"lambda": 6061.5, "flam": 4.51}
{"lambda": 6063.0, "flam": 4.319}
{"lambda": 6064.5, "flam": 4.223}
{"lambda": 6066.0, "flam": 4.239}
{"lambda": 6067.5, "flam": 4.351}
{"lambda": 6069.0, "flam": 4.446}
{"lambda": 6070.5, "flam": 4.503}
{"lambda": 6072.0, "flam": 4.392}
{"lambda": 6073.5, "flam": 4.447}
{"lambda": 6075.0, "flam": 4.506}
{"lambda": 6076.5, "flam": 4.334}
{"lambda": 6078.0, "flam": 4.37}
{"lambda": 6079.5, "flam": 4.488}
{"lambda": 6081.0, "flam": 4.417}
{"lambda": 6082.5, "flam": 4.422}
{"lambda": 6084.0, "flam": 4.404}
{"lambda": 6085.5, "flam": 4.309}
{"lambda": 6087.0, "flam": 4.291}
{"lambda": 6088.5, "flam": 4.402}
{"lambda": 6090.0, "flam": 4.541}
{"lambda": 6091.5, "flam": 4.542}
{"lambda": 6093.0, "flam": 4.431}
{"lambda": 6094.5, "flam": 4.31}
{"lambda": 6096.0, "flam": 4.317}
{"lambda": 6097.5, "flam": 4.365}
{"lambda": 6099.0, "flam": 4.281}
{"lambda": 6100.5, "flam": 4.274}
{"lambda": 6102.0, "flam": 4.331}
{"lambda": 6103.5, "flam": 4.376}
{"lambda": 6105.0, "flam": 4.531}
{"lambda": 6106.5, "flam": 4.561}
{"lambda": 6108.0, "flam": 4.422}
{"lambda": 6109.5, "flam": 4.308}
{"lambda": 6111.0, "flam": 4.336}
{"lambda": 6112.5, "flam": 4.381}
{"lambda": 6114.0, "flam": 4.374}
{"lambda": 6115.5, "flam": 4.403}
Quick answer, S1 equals 2.47 AA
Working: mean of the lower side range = 4.55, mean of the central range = 4.01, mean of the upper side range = 4.42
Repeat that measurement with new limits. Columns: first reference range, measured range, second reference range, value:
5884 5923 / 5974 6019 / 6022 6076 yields -1.38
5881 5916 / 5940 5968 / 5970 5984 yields 0.29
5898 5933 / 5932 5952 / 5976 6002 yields 0.16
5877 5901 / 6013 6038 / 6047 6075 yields 1.39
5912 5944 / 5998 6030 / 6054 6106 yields -0.16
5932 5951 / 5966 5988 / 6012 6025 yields 0.08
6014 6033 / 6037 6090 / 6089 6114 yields -0.70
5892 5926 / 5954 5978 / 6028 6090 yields 0.02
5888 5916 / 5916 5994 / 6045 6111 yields 1.45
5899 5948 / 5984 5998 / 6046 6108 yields -0.26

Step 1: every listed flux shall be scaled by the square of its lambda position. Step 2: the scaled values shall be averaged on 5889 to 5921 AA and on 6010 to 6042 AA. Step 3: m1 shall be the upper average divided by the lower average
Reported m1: 1.0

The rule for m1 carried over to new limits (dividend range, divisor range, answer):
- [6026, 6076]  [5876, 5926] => 0.94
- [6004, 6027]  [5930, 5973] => 1.03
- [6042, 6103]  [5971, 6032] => 1.00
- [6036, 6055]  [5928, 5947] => 0.97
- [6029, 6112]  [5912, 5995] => 0.98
